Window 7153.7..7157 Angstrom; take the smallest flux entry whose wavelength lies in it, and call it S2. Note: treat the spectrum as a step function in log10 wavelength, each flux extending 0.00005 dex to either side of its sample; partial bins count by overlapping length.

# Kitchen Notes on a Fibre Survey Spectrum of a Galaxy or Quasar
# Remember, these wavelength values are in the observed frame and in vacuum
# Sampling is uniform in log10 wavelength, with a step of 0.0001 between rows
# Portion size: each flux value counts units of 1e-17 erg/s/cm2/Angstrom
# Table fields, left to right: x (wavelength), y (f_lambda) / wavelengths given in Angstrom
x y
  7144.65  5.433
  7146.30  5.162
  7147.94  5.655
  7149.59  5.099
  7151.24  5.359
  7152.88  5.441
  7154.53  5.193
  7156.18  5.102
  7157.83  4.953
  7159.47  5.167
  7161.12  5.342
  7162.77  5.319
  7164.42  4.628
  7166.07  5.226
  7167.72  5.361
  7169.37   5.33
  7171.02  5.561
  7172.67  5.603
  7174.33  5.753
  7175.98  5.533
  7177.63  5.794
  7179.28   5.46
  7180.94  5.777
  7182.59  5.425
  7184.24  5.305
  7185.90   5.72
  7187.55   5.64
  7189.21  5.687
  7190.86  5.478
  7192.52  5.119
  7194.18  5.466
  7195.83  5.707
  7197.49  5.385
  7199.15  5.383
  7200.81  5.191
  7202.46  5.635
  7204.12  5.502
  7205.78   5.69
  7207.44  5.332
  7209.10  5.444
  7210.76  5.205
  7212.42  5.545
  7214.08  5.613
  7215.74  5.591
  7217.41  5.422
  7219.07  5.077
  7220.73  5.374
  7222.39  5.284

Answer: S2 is 5.102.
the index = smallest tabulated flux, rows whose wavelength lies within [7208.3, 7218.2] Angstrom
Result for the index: 5.205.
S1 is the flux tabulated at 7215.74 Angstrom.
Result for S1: 5.591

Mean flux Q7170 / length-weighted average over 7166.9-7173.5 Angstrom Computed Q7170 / 5.46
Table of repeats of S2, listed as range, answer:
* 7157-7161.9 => 4.953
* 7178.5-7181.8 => 5.46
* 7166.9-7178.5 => 5.33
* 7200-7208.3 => 5.191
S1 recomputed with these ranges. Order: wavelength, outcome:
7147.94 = 5.655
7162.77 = 5.319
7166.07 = 5.226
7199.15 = 5.383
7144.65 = 5.433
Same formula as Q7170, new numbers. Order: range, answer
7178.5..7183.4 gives 5.55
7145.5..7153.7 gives 5.35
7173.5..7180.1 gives 5.64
